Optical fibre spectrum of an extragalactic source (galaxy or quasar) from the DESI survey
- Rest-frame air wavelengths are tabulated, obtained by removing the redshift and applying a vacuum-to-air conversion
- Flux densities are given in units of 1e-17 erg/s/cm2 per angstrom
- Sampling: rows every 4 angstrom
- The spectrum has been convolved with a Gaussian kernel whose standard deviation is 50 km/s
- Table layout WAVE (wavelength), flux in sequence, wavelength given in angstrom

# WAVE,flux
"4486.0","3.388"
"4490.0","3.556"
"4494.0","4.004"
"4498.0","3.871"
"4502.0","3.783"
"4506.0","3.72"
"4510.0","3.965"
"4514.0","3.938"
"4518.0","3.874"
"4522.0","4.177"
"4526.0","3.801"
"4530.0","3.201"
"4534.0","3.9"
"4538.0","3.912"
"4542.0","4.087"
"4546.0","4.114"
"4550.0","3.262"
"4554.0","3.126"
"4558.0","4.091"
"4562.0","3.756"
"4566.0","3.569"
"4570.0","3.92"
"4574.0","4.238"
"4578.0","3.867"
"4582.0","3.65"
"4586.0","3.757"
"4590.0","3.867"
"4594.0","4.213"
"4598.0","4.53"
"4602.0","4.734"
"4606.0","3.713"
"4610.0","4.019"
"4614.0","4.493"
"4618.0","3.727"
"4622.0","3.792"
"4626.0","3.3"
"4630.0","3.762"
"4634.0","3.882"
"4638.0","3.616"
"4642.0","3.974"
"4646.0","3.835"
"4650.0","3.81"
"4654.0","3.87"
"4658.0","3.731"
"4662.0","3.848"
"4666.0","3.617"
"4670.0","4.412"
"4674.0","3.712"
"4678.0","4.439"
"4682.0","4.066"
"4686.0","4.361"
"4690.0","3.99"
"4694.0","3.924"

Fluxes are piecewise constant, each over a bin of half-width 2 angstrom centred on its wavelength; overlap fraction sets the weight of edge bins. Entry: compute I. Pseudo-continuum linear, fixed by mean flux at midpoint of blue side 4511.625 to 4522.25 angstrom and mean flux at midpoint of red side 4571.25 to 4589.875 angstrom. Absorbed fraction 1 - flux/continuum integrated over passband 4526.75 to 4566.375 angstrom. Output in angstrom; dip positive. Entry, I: 2.2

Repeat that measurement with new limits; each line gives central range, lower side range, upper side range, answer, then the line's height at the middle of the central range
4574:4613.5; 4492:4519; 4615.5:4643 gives -3.10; 3.77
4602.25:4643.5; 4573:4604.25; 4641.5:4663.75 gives 0.99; 3.96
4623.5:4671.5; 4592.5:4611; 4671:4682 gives 4.19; 4.16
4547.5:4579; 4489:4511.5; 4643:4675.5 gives 0.89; 3.84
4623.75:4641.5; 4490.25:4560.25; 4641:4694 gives 1.18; 3.93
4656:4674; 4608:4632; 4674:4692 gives 0.84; 4.07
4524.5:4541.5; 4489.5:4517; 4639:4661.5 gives 0.50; 3.85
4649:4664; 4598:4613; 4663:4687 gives 1.11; 4.12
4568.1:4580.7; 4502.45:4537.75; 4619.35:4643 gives -0.74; 3.77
